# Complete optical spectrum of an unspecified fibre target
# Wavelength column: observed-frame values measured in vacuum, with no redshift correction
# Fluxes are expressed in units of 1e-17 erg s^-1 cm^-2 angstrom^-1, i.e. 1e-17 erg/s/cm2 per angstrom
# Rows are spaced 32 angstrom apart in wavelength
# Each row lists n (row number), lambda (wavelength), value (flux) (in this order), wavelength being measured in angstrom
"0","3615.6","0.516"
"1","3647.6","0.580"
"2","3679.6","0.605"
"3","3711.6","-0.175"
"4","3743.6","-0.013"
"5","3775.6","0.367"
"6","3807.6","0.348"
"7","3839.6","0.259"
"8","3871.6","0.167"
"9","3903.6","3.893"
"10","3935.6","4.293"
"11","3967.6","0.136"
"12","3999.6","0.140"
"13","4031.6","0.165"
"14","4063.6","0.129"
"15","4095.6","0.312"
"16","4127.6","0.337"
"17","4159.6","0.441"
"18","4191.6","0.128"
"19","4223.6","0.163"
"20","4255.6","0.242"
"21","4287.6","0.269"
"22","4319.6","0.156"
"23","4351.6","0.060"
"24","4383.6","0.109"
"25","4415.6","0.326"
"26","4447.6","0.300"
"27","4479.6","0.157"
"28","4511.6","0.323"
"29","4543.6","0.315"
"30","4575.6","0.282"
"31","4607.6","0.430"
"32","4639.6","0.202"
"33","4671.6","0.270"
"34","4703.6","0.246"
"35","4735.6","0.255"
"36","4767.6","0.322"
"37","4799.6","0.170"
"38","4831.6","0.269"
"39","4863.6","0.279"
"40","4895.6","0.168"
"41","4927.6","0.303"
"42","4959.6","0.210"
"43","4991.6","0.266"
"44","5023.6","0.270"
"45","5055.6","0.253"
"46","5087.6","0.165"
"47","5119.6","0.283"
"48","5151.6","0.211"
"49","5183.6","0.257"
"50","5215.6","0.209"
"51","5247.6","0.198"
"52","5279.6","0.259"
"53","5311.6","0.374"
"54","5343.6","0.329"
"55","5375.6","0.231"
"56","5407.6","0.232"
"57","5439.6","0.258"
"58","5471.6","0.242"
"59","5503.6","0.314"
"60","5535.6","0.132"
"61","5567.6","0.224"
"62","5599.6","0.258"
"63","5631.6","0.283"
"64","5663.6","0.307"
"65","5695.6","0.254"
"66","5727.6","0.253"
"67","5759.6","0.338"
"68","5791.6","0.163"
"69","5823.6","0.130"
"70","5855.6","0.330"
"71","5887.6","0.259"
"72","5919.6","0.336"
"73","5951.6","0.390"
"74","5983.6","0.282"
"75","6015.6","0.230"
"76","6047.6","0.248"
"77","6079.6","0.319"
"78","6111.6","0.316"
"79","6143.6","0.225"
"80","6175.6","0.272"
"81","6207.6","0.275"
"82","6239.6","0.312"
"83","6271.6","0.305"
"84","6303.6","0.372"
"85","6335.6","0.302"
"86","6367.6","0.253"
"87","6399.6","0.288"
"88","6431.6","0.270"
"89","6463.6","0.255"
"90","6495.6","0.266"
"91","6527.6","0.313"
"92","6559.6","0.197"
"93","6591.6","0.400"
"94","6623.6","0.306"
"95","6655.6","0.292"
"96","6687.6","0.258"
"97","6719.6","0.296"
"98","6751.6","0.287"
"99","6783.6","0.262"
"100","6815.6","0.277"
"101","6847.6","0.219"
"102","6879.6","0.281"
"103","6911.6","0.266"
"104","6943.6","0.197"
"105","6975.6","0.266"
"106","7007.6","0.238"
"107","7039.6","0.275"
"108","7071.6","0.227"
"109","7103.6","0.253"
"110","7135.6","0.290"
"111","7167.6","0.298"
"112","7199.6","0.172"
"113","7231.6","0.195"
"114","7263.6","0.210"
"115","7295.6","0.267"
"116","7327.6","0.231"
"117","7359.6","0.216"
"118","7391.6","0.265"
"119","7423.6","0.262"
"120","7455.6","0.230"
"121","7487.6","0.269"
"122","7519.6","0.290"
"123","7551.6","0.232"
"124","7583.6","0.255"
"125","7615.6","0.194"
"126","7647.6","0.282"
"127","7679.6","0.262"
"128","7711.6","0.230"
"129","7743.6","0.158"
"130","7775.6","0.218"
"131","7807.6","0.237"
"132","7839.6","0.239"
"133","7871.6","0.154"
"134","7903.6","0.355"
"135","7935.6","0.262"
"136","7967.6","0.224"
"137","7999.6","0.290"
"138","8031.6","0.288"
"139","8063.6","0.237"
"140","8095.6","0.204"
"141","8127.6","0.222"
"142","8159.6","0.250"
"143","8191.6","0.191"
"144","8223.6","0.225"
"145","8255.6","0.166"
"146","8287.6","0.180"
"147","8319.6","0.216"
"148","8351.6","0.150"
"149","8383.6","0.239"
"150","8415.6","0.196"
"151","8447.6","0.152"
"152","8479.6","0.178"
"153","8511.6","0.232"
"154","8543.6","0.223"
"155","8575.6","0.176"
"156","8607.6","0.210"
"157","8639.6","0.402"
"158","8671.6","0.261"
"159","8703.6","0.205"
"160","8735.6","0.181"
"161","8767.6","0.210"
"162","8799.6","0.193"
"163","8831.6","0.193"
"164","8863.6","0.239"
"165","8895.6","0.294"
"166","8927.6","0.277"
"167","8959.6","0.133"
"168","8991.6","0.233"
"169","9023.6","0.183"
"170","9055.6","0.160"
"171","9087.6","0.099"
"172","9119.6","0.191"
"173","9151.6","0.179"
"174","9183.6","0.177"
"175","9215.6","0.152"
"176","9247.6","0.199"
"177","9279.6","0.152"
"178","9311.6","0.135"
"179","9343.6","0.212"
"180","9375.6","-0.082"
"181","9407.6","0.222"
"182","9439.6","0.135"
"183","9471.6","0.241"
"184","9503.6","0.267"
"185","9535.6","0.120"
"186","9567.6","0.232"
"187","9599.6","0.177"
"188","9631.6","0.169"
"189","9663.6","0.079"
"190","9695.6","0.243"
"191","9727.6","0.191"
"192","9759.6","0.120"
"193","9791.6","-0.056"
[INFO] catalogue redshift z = 0.32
